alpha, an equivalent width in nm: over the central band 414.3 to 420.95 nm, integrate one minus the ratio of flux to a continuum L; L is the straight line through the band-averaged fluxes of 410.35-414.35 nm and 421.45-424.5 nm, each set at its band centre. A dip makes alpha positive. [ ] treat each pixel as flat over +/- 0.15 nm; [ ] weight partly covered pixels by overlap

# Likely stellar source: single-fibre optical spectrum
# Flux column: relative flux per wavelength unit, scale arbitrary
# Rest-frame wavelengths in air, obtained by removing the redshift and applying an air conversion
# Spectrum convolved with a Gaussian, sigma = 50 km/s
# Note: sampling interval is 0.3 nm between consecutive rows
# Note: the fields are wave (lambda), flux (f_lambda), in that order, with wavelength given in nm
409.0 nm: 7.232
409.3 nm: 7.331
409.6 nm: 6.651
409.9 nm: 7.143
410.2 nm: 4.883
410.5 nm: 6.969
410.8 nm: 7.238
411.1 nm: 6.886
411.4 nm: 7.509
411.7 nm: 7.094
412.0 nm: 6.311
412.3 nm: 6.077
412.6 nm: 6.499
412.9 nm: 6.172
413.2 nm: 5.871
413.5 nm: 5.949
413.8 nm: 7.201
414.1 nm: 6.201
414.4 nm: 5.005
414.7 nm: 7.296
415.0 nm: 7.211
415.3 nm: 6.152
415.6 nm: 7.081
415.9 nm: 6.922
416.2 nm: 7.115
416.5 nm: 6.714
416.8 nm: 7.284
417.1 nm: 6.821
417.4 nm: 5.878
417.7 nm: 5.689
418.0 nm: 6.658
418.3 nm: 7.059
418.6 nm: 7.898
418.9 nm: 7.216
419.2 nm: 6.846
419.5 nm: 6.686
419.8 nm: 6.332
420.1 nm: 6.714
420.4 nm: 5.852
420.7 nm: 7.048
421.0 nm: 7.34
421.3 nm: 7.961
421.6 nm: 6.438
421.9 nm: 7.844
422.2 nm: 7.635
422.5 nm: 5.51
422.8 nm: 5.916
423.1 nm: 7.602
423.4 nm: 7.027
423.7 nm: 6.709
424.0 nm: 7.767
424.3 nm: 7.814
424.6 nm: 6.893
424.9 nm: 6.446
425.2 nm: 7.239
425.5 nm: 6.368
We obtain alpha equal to 0.07 nm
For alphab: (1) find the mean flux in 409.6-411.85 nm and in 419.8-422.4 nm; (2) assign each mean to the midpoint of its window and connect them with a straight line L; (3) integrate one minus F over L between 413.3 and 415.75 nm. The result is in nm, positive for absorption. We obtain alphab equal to 0.14 nm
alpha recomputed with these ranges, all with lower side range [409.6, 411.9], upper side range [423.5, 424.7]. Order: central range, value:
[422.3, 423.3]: 0.112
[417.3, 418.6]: 0.101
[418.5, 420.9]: 0.108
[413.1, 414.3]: 0.111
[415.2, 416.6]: 0.034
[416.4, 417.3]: 0.017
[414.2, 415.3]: 0.080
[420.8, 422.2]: -0.040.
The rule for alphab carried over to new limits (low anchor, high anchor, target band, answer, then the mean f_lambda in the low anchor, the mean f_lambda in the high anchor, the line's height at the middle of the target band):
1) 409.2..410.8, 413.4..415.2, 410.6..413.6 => -0.007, 6.63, 6.48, 6.56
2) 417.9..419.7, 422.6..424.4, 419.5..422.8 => 0.116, 7.05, 7.08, 7.06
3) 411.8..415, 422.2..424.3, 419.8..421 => 0.020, 6.32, 6.89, 6.73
